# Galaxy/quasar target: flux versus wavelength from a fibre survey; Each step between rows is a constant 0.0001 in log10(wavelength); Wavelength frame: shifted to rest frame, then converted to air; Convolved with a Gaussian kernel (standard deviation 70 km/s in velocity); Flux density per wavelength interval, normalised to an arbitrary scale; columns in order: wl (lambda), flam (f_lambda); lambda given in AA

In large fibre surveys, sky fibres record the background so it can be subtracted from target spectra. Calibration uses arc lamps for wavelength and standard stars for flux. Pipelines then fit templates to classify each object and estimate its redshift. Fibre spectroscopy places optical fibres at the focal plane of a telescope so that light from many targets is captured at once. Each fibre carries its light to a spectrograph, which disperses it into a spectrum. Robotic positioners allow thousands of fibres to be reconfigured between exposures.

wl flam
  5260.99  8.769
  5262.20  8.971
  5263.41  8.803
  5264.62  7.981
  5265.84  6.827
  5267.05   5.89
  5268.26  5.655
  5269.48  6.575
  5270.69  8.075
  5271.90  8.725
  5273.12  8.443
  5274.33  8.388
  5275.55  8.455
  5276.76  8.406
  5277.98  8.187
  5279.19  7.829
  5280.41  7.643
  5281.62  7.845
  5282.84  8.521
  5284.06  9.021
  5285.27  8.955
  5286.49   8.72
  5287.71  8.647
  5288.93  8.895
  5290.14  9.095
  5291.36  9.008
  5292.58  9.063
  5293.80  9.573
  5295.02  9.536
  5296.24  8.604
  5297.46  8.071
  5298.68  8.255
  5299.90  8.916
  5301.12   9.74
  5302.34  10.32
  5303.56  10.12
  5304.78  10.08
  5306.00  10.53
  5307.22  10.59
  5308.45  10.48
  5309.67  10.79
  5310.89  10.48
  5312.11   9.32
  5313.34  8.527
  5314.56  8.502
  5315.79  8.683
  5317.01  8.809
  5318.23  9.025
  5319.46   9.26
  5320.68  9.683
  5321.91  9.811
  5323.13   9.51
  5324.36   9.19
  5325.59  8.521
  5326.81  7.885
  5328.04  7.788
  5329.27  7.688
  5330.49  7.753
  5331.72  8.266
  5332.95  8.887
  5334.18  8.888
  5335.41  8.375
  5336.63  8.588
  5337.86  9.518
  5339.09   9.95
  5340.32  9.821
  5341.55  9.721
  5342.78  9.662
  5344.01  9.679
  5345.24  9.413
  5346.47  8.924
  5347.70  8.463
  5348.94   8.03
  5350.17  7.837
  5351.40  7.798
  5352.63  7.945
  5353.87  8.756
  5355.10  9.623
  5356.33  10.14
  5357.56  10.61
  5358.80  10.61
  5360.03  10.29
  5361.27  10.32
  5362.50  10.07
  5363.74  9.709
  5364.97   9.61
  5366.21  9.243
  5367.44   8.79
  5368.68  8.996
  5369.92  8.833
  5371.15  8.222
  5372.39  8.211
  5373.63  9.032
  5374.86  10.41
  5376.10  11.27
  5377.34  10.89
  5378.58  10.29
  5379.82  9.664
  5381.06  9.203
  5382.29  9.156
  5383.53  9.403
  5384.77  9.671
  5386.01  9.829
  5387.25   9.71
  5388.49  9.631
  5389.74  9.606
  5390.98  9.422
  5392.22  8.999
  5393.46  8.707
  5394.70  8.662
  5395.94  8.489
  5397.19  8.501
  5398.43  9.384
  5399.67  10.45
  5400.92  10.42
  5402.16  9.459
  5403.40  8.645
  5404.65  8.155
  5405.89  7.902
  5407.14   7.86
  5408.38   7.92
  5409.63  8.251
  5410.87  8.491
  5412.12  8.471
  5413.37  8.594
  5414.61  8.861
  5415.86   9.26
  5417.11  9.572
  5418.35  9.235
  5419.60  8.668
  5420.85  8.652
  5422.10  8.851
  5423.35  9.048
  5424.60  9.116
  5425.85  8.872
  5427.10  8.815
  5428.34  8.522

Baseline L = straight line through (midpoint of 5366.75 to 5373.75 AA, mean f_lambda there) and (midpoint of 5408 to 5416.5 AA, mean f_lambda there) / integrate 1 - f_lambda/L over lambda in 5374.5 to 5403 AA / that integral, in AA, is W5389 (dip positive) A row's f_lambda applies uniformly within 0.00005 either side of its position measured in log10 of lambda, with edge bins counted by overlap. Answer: -3.26 AA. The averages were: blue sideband 8.66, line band 9.6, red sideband 8.56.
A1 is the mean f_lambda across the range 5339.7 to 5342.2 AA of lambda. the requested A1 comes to 9.77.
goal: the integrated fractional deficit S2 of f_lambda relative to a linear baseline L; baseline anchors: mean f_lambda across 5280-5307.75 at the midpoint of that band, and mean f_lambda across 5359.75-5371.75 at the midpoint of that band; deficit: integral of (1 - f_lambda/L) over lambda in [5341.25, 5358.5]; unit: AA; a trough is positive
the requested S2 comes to 0.5 AA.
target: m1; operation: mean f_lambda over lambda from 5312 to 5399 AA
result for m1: 9.18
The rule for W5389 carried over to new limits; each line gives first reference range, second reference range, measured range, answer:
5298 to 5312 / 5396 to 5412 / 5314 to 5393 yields 1.3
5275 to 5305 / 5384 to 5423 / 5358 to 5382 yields -2.0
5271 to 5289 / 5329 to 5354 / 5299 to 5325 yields -3.1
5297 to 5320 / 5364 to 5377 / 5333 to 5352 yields 0.9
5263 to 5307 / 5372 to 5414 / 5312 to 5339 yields 0.1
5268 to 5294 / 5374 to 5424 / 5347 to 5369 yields -0.9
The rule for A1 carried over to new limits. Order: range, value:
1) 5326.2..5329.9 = 7.8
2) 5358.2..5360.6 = 10.5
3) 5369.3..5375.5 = 8.95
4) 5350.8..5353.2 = 7.88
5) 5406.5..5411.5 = 8.13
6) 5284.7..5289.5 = 8.79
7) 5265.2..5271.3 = 6.61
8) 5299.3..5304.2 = 9.79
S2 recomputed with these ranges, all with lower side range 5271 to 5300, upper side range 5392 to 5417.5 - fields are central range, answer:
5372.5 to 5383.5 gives -1.40 AA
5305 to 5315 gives -1.49 AA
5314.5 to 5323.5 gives -0.55 AA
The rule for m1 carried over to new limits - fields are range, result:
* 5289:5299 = 8.92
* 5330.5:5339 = 8.76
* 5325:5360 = 8.92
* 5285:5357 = 9.1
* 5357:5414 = 9.3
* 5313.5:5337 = 8.69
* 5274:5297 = 8.65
